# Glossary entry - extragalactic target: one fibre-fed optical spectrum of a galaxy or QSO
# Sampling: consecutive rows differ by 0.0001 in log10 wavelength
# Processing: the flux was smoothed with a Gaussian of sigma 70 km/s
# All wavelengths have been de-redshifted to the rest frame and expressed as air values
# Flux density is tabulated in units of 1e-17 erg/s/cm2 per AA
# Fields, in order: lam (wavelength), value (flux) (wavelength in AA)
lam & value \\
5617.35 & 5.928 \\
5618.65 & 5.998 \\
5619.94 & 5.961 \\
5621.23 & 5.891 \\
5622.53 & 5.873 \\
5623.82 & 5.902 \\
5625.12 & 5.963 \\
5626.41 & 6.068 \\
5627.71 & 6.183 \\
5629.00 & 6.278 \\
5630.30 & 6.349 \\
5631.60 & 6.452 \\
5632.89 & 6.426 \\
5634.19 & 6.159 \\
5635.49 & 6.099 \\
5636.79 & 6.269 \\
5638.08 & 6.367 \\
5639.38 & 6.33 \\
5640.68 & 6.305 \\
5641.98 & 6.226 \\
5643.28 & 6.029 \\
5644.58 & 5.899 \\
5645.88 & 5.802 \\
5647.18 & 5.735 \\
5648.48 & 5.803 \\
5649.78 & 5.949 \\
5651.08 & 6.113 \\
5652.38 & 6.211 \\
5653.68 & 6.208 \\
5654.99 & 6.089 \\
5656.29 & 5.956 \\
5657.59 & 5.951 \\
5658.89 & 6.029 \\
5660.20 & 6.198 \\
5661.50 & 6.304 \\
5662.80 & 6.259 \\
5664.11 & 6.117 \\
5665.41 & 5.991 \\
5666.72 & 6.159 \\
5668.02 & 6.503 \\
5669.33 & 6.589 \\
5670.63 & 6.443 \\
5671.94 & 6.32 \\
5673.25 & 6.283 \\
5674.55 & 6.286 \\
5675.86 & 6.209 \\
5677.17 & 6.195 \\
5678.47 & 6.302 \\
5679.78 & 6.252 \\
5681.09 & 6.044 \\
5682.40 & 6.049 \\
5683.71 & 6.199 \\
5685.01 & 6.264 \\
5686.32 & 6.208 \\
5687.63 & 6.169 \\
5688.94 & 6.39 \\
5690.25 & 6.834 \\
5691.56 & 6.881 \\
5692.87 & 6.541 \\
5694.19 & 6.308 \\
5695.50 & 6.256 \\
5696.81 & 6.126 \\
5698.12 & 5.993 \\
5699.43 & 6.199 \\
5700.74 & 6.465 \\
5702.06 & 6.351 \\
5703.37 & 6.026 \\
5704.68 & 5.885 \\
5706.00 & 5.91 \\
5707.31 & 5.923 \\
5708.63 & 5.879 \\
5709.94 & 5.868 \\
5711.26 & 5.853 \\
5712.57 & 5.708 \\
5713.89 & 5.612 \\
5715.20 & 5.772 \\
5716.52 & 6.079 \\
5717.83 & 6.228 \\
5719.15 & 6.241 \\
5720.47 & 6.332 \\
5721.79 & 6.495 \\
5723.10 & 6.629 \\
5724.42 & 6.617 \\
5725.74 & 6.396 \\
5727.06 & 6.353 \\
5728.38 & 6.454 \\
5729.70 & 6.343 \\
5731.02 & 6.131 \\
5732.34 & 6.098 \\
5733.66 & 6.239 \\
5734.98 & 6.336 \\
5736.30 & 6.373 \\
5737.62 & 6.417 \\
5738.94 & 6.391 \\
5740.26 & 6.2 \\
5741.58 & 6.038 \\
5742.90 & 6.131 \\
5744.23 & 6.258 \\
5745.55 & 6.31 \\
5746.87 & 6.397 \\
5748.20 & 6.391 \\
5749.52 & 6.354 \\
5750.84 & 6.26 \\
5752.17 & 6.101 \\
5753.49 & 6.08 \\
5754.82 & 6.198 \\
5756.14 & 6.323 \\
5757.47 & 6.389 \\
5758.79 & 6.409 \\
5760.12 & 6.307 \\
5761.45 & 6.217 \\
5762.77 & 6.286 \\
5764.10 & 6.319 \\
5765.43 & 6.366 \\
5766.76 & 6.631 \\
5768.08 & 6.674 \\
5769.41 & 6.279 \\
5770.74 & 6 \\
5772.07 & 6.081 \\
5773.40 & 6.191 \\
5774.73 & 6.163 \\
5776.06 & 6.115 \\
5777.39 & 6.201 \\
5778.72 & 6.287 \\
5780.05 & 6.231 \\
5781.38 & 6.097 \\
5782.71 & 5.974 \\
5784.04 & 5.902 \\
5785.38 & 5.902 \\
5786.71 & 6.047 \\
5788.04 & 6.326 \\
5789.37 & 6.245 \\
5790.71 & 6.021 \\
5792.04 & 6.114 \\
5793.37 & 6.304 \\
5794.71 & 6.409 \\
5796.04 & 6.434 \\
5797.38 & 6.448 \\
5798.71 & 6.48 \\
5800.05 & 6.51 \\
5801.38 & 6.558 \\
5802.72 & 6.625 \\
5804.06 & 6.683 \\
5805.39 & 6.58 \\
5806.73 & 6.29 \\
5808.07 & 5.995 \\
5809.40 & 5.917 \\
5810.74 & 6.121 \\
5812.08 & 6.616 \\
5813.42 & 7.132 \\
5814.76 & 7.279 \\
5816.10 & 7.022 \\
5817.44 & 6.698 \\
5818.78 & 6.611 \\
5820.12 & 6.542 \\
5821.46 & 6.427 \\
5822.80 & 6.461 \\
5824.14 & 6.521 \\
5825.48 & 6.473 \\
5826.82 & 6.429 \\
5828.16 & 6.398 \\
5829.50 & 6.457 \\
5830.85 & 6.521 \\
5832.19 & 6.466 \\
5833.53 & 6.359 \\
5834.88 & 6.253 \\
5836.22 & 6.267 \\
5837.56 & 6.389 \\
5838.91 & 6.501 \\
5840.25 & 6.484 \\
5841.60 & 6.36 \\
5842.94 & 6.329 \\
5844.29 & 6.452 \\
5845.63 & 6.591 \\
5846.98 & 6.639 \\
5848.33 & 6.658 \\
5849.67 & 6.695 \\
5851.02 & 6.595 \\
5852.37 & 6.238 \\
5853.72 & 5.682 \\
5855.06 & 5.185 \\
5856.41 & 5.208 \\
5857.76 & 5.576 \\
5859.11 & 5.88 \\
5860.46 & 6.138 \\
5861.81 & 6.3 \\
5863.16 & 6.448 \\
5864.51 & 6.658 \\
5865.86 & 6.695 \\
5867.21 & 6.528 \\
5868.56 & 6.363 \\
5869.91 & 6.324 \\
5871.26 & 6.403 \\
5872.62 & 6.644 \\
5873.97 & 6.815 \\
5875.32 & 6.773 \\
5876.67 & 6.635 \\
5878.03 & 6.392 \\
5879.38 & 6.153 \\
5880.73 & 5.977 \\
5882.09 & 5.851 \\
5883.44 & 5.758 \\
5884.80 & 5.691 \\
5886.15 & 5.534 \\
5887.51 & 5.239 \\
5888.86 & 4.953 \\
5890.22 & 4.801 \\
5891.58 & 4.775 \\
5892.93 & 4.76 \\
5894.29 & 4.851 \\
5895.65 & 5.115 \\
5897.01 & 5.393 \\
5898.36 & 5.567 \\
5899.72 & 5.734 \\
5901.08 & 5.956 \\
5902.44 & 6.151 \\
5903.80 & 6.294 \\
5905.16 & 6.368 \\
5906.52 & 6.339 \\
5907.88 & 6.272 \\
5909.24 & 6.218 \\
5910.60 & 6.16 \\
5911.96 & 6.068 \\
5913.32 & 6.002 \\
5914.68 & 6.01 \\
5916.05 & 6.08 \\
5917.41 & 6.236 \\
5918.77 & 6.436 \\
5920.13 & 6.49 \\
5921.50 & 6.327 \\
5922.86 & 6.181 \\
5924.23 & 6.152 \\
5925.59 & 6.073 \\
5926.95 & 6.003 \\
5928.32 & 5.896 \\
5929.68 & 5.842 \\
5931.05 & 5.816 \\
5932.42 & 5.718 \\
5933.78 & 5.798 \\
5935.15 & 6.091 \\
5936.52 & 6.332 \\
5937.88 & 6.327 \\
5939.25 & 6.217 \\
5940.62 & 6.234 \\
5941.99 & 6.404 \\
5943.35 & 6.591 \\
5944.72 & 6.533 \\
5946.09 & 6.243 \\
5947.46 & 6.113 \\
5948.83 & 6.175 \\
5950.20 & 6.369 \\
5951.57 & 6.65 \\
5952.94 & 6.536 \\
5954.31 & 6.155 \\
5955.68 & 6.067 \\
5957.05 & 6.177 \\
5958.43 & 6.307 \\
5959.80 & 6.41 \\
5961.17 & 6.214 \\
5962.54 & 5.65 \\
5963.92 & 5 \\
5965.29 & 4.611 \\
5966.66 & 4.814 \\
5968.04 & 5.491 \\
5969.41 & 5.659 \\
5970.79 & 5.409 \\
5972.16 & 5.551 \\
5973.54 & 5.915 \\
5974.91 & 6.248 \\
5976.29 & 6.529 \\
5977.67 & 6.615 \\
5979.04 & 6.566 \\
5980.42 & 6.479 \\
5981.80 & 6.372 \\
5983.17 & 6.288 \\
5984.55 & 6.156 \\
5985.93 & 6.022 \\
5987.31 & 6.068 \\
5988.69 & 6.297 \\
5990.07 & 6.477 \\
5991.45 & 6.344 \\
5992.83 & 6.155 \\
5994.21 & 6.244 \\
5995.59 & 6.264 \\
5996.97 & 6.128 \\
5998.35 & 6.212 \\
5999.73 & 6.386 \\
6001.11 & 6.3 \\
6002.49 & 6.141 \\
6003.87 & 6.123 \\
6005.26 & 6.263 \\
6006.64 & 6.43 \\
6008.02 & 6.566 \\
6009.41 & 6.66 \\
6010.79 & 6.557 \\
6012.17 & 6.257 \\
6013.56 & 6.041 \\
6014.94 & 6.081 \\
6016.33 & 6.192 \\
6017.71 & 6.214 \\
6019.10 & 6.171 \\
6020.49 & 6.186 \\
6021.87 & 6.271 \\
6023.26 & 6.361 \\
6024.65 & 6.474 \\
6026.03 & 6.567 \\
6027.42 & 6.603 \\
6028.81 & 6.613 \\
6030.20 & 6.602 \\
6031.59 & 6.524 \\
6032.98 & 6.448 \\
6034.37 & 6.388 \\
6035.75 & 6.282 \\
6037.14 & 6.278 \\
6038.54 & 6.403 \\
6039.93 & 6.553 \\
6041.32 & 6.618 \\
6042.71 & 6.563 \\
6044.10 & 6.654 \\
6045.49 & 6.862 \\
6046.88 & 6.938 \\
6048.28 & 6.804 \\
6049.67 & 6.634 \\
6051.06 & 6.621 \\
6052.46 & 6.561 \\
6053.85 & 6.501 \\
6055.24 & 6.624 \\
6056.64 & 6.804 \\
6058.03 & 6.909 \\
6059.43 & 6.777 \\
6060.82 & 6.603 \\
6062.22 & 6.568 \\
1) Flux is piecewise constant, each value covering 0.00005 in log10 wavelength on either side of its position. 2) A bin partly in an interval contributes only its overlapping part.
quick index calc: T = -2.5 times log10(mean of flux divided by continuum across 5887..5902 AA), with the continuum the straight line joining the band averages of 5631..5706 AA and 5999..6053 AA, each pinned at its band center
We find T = 0.22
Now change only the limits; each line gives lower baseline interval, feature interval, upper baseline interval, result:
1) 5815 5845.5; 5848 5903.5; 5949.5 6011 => 0.080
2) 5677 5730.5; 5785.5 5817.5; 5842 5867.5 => -0.036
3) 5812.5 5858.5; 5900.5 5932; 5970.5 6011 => 0.033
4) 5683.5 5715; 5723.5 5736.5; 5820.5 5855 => -0.022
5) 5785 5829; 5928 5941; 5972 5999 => 0.051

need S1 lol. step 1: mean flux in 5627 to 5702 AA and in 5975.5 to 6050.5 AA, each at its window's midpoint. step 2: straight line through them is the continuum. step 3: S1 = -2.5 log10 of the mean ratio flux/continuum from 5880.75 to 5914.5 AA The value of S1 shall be 0.12 mag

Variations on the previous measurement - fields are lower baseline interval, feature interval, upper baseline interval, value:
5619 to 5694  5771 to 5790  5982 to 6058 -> 0.02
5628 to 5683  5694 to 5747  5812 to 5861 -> 0.01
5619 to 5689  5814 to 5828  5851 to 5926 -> -0.10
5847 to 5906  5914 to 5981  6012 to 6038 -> 0.01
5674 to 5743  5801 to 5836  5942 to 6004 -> -0.06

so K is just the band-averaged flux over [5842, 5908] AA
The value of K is 6.01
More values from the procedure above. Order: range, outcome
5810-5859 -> 6.4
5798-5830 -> 6.54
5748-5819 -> 6.34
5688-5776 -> 6.25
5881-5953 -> 5.95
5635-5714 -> 6.16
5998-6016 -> 6.31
